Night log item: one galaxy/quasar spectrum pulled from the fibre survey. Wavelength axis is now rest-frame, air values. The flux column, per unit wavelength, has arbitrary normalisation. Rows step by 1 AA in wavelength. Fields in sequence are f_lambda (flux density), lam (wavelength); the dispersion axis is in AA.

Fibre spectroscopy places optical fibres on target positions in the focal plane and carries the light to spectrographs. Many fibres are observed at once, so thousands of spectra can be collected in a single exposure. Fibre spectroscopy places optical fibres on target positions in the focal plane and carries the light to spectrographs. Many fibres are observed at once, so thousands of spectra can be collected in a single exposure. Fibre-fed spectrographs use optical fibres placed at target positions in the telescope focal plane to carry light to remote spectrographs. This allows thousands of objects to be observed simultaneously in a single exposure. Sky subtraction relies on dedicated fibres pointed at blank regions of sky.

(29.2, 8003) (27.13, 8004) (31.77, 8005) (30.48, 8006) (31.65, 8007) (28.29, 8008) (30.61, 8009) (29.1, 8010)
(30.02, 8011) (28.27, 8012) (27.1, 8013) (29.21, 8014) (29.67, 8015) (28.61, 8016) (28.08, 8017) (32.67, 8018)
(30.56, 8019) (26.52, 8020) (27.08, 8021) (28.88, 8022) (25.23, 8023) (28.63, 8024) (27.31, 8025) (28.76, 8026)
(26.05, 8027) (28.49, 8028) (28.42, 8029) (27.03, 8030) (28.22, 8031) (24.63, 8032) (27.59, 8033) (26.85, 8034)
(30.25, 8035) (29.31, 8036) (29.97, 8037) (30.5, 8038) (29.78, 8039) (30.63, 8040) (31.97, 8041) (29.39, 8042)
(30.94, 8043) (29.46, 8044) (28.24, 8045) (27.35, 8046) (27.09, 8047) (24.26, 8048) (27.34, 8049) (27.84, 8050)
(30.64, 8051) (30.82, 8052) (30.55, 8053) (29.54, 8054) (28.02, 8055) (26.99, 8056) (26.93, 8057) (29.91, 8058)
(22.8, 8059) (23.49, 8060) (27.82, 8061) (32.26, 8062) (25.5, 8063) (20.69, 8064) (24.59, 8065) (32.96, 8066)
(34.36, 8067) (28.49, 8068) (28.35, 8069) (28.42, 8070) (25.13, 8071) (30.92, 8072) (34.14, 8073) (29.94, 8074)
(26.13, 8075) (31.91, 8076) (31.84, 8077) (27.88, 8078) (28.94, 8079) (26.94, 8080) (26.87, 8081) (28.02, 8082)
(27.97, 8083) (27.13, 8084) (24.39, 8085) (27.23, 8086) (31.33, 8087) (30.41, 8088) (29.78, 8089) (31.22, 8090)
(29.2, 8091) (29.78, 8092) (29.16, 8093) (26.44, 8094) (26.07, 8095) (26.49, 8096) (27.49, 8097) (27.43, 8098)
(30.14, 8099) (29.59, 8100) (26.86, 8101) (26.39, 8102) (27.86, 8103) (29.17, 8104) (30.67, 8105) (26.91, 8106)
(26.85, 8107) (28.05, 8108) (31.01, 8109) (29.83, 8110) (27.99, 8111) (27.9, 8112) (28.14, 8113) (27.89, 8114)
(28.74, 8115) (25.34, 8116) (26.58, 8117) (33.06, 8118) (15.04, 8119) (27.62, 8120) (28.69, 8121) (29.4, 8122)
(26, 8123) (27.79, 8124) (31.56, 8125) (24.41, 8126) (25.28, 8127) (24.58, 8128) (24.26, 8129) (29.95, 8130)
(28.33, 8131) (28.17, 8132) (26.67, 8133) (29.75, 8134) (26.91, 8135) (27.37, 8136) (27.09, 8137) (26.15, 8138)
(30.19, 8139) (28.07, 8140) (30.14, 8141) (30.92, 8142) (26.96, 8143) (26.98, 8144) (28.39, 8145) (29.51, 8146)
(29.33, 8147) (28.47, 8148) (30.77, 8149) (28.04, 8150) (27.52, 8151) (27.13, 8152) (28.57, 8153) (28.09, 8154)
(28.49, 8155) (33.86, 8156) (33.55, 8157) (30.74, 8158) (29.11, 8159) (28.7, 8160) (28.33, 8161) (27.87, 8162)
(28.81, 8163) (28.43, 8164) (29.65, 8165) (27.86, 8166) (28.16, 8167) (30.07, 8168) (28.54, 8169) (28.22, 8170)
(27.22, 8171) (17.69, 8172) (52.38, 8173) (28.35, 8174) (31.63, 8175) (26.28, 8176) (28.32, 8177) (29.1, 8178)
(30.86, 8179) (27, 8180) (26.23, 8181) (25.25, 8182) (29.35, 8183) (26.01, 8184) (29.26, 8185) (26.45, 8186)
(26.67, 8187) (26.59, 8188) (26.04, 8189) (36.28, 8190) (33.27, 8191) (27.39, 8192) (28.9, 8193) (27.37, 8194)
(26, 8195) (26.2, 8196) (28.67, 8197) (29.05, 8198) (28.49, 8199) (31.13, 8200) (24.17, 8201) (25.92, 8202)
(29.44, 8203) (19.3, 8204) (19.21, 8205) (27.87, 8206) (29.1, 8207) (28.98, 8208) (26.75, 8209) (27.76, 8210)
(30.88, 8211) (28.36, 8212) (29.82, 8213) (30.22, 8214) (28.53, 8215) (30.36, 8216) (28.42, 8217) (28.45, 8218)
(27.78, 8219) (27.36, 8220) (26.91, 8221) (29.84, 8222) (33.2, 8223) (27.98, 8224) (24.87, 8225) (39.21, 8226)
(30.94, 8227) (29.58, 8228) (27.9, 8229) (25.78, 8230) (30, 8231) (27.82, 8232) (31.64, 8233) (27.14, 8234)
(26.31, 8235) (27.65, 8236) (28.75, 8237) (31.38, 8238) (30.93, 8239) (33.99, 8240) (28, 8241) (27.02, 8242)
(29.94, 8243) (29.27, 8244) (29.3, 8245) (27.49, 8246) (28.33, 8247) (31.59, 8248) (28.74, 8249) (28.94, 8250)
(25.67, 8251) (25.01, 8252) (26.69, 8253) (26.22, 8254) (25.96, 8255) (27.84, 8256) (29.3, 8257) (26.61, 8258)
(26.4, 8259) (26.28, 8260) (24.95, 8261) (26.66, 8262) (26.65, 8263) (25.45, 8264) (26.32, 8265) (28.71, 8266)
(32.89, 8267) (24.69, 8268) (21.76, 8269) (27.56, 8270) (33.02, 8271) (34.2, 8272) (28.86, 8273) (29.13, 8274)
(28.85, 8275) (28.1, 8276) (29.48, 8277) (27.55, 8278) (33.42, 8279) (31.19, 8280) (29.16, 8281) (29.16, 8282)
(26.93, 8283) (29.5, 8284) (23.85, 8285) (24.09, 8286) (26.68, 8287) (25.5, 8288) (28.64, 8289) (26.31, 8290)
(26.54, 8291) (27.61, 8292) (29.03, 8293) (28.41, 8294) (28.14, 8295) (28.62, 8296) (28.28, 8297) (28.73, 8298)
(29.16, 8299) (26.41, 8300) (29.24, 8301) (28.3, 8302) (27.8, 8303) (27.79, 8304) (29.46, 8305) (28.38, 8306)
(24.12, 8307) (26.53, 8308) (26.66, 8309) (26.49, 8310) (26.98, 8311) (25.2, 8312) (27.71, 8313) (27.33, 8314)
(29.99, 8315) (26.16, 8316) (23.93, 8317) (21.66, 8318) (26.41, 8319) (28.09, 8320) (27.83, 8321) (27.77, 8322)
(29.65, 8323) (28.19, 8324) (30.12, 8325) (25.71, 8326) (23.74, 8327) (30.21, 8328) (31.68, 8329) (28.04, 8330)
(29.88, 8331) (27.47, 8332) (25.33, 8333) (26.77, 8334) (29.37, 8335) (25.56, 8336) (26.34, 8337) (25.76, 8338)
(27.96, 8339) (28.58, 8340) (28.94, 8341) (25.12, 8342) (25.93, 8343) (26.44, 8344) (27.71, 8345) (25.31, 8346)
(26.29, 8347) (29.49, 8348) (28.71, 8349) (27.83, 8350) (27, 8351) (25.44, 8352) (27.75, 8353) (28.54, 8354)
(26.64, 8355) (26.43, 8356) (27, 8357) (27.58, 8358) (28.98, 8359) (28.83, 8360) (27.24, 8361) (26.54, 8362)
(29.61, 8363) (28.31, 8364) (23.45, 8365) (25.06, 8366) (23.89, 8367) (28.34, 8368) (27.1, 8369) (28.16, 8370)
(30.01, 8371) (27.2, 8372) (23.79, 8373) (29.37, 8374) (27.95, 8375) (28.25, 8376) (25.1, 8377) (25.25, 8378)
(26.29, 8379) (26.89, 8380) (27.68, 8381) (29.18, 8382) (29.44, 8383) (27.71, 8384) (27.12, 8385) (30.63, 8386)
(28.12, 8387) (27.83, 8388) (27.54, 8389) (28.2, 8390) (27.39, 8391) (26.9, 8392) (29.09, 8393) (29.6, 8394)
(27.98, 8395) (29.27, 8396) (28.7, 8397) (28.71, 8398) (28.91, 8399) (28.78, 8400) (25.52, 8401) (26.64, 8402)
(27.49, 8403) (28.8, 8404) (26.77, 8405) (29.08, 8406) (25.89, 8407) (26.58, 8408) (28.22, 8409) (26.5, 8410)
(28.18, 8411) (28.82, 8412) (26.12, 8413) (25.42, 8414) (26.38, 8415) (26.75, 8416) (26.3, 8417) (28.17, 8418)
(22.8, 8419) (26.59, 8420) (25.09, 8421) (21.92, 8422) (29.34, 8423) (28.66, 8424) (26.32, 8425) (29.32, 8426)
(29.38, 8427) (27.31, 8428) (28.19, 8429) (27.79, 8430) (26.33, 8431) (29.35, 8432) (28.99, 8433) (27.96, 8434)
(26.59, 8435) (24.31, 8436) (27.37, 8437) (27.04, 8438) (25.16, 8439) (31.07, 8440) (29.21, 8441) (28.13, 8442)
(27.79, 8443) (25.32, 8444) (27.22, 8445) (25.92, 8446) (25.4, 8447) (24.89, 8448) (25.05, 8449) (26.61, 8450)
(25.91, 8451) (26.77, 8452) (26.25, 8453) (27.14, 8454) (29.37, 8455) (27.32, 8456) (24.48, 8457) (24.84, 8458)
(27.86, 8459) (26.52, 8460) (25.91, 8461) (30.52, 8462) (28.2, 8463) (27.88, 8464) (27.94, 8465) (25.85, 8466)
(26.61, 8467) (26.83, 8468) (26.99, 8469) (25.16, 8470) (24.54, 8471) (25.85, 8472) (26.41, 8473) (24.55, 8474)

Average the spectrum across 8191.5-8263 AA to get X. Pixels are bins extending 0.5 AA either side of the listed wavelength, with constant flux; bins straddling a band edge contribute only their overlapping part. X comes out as 28.2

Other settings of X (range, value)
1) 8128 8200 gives 28.7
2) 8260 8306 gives 28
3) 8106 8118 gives 28.2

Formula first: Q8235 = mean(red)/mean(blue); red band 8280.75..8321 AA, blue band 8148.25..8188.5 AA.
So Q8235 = 0.9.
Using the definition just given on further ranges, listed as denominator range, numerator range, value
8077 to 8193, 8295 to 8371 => 0.96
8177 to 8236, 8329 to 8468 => 0.97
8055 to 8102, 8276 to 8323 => 0.98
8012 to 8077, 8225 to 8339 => 0.98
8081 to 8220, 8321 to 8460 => 0.97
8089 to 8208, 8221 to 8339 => 0.99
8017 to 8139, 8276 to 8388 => 0.98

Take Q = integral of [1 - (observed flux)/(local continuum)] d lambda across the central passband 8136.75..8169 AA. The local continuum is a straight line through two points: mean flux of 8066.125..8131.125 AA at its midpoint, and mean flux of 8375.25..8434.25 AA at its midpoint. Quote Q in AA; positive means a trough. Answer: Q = -1.0 AA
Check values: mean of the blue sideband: 28.2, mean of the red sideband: 27.5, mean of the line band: 28.9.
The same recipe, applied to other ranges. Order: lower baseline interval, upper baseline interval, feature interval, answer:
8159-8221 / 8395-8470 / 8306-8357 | 0.9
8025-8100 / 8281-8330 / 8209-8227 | -1.0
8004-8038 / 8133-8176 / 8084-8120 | 1.1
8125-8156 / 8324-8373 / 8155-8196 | -1.6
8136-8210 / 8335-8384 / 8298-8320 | 0.4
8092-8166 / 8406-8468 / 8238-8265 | -0.2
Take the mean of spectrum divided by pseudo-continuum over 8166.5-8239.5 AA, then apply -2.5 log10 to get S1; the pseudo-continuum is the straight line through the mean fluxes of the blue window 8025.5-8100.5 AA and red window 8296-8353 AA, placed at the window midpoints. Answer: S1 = -0.027 mag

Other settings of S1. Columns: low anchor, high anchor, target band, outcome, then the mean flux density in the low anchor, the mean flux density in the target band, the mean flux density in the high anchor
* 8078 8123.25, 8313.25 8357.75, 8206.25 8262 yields -0.040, 28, 28.6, 27.3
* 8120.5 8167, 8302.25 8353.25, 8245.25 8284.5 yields -0.018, 28.4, 28.1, 27.2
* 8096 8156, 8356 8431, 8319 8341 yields -0.011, 27.9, 27.8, 27.4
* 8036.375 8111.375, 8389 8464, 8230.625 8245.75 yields -0.050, 28.5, 29.2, 27.2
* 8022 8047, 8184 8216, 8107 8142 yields 0.021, 28.5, 27.6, 27.9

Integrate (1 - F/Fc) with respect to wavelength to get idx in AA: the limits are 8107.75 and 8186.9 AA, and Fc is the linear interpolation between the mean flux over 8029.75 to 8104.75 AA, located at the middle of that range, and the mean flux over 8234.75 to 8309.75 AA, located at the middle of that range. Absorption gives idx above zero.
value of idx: -0.2 AA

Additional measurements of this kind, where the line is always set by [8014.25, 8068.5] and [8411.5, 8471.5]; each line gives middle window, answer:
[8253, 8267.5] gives 0.2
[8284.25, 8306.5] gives -0.2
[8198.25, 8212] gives 0.4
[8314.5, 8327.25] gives 0.2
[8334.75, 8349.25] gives 0.1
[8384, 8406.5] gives -0.9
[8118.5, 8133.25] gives 0.8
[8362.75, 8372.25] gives 0.0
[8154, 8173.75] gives -1.4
